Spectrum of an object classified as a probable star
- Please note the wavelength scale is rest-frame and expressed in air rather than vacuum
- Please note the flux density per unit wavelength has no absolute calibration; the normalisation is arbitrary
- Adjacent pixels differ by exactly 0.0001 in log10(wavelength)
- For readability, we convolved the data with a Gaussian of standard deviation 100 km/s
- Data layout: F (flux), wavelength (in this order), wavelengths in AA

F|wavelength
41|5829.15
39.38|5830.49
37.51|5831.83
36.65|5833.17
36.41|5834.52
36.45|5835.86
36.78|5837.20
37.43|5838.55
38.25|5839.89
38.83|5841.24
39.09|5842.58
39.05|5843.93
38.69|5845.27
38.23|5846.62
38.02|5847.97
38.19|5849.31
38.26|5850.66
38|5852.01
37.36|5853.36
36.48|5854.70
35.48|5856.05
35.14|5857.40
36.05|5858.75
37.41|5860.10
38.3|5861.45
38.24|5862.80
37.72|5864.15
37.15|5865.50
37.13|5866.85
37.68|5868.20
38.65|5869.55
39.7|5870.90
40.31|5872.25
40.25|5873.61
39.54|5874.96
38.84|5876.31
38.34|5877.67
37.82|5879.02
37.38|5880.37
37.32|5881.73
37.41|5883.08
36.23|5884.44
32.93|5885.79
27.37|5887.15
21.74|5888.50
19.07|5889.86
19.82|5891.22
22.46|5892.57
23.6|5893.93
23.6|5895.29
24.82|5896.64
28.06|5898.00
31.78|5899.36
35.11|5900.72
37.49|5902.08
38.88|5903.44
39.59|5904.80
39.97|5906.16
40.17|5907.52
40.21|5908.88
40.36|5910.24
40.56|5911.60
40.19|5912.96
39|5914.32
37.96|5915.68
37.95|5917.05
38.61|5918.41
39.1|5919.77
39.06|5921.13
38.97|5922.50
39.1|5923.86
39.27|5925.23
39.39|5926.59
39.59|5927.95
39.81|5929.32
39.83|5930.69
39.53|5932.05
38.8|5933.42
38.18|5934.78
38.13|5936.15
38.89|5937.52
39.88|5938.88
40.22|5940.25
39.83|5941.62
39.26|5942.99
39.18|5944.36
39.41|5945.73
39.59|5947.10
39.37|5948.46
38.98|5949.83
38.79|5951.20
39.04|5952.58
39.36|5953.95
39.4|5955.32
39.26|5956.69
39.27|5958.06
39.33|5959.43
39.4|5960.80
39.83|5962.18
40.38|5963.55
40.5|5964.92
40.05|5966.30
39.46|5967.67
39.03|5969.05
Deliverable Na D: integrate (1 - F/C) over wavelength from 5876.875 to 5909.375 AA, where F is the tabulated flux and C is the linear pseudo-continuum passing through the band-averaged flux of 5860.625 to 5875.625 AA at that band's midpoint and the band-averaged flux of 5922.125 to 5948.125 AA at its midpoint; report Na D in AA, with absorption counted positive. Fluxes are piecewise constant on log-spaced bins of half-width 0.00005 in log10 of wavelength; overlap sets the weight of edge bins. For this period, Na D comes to 5.7 AA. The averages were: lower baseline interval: 38.6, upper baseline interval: 39.3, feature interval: 32.1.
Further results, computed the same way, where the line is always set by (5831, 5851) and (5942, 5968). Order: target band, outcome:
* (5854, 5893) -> 3.4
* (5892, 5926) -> 2.6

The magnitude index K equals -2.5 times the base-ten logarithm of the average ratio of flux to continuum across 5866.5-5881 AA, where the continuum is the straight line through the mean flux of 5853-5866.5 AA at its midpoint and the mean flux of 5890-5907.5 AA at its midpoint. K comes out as -0.12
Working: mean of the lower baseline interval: 36.9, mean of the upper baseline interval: 30.4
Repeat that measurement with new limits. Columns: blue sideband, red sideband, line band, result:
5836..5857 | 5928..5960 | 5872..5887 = 0.03 mag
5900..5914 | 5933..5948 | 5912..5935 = 0.00 mag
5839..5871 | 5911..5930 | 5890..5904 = 0.35 mag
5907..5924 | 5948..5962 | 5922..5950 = 0.00 mag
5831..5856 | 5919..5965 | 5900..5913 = -0.01 mag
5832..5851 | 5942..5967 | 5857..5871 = 0.02 mag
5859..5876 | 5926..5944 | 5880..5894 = 0.33 mag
